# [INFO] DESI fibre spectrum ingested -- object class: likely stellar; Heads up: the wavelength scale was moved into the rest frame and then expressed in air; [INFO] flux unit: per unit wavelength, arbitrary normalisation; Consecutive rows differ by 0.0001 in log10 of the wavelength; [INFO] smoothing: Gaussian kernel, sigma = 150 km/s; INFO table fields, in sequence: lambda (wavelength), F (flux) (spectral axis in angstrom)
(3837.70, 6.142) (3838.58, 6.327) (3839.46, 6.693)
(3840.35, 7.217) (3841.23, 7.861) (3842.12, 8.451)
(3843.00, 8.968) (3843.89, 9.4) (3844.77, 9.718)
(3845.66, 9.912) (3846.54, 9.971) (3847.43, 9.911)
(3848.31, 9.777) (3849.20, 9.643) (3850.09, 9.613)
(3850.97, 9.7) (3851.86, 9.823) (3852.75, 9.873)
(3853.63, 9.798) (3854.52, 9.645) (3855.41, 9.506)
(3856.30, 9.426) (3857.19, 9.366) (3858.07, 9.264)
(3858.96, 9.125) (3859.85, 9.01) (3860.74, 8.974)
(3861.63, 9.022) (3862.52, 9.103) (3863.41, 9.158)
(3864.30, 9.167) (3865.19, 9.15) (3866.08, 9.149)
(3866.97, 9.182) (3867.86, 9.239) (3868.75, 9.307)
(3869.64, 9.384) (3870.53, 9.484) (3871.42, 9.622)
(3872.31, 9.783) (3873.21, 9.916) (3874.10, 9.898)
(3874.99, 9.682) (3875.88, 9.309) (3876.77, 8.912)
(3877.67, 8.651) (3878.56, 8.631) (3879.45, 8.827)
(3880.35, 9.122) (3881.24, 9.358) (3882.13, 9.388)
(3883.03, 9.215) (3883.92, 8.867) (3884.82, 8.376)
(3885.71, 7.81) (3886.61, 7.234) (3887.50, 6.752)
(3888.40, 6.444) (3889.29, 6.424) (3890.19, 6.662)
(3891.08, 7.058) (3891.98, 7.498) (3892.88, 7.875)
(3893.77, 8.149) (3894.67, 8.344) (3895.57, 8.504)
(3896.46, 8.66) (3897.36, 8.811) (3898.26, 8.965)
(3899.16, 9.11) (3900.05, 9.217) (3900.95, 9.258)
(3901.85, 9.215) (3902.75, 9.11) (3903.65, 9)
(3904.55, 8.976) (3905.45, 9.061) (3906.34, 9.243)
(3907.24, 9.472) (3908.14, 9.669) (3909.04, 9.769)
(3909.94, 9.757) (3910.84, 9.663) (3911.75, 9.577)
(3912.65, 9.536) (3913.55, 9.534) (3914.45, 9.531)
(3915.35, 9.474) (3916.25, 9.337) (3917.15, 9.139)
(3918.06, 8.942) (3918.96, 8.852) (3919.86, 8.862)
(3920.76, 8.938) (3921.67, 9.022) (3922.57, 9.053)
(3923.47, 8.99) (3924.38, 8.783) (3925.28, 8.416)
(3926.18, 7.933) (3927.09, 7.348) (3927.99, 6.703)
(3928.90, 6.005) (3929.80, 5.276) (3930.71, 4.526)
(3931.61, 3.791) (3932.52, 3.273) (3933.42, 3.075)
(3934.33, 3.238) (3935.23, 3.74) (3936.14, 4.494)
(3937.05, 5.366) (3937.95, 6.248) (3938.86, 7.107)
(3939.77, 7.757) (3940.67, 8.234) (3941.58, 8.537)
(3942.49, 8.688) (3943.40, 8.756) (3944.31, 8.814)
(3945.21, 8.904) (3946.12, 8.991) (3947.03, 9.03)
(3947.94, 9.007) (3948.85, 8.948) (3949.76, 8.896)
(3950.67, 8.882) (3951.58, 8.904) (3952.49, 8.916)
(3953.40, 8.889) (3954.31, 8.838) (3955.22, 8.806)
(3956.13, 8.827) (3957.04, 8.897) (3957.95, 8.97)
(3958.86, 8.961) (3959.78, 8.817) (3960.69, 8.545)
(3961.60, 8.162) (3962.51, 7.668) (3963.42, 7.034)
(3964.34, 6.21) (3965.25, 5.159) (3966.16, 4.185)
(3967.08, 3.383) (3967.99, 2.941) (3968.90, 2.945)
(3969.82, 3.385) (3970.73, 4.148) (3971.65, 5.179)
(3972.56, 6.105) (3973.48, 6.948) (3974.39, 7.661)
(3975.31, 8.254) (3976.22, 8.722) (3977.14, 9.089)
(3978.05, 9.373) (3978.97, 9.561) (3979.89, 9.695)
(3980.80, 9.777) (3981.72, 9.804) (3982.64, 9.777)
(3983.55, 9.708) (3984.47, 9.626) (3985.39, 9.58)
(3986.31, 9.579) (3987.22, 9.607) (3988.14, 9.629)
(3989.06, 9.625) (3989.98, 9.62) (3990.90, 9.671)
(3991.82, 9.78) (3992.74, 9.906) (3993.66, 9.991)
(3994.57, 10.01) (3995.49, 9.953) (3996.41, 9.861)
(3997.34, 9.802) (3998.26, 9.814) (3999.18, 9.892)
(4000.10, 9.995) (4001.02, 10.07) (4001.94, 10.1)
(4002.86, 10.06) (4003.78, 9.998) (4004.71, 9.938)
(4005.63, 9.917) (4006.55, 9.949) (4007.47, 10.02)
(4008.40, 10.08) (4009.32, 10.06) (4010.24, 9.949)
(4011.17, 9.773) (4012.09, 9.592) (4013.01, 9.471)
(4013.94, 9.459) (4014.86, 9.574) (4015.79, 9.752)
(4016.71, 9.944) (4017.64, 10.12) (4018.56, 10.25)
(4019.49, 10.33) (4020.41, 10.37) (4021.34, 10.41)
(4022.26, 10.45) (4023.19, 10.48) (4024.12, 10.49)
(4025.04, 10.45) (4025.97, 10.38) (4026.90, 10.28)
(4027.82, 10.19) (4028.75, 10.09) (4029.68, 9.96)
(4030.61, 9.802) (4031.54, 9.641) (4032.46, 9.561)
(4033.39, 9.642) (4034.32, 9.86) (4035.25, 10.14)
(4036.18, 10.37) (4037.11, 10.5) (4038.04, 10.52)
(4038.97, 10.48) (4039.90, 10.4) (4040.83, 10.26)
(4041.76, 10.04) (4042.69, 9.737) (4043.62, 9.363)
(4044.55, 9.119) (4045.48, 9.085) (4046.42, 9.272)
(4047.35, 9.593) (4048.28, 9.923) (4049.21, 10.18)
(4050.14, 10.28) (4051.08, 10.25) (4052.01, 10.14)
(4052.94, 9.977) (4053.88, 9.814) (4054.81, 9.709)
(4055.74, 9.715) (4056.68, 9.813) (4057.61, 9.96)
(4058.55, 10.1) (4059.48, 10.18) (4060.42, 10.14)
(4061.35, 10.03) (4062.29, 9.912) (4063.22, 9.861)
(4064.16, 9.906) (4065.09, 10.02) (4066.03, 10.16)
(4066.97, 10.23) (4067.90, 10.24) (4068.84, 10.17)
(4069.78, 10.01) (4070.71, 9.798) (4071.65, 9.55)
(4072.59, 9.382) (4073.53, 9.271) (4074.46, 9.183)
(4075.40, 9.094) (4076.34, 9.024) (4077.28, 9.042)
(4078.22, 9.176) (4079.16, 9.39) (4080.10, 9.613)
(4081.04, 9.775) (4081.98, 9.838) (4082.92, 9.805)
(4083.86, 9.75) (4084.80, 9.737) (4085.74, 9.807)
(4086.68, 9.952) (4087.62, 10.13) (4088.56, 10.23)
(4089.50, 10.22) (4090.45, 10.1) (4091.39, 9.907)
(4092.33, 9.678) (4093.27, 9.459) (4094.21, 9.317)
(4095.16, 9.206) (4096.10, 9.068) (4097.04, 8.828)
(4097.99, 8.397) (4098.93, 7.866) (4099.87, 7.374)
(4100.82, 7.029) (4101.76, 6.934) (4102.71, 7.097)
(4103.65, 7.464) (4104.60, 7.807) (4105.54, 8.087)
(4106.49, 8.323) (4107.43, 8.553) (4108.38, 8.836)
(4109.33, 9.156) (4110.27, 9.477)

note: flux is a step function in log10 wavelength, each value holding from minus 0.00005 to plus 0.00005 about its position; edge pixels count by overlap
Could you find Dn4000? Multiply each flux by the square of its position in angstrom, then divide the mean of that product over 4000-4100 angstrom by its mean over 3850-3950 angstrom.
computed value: 1.3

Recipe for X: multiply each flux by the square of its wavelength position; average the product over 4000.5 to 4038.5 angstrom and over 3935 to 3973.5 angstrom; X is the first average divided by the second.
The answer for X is 1.43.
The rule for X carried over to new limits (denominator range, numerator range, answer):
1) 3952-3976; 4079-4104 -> 1.42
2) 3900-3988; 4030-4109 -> 1.28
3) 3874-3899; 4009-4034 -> 1.29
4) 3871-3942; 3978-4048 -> 1.29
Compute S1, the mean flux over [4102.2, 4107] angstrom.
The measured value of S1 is 7.76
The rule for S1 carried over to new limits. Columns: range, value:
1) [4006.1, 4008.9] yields 10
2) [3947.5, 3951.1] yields 8.93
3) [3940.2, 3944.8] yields 8.62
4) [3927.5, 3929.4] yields 6.36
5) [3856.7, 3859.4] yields 9.27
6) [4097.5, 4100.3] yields 7.89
